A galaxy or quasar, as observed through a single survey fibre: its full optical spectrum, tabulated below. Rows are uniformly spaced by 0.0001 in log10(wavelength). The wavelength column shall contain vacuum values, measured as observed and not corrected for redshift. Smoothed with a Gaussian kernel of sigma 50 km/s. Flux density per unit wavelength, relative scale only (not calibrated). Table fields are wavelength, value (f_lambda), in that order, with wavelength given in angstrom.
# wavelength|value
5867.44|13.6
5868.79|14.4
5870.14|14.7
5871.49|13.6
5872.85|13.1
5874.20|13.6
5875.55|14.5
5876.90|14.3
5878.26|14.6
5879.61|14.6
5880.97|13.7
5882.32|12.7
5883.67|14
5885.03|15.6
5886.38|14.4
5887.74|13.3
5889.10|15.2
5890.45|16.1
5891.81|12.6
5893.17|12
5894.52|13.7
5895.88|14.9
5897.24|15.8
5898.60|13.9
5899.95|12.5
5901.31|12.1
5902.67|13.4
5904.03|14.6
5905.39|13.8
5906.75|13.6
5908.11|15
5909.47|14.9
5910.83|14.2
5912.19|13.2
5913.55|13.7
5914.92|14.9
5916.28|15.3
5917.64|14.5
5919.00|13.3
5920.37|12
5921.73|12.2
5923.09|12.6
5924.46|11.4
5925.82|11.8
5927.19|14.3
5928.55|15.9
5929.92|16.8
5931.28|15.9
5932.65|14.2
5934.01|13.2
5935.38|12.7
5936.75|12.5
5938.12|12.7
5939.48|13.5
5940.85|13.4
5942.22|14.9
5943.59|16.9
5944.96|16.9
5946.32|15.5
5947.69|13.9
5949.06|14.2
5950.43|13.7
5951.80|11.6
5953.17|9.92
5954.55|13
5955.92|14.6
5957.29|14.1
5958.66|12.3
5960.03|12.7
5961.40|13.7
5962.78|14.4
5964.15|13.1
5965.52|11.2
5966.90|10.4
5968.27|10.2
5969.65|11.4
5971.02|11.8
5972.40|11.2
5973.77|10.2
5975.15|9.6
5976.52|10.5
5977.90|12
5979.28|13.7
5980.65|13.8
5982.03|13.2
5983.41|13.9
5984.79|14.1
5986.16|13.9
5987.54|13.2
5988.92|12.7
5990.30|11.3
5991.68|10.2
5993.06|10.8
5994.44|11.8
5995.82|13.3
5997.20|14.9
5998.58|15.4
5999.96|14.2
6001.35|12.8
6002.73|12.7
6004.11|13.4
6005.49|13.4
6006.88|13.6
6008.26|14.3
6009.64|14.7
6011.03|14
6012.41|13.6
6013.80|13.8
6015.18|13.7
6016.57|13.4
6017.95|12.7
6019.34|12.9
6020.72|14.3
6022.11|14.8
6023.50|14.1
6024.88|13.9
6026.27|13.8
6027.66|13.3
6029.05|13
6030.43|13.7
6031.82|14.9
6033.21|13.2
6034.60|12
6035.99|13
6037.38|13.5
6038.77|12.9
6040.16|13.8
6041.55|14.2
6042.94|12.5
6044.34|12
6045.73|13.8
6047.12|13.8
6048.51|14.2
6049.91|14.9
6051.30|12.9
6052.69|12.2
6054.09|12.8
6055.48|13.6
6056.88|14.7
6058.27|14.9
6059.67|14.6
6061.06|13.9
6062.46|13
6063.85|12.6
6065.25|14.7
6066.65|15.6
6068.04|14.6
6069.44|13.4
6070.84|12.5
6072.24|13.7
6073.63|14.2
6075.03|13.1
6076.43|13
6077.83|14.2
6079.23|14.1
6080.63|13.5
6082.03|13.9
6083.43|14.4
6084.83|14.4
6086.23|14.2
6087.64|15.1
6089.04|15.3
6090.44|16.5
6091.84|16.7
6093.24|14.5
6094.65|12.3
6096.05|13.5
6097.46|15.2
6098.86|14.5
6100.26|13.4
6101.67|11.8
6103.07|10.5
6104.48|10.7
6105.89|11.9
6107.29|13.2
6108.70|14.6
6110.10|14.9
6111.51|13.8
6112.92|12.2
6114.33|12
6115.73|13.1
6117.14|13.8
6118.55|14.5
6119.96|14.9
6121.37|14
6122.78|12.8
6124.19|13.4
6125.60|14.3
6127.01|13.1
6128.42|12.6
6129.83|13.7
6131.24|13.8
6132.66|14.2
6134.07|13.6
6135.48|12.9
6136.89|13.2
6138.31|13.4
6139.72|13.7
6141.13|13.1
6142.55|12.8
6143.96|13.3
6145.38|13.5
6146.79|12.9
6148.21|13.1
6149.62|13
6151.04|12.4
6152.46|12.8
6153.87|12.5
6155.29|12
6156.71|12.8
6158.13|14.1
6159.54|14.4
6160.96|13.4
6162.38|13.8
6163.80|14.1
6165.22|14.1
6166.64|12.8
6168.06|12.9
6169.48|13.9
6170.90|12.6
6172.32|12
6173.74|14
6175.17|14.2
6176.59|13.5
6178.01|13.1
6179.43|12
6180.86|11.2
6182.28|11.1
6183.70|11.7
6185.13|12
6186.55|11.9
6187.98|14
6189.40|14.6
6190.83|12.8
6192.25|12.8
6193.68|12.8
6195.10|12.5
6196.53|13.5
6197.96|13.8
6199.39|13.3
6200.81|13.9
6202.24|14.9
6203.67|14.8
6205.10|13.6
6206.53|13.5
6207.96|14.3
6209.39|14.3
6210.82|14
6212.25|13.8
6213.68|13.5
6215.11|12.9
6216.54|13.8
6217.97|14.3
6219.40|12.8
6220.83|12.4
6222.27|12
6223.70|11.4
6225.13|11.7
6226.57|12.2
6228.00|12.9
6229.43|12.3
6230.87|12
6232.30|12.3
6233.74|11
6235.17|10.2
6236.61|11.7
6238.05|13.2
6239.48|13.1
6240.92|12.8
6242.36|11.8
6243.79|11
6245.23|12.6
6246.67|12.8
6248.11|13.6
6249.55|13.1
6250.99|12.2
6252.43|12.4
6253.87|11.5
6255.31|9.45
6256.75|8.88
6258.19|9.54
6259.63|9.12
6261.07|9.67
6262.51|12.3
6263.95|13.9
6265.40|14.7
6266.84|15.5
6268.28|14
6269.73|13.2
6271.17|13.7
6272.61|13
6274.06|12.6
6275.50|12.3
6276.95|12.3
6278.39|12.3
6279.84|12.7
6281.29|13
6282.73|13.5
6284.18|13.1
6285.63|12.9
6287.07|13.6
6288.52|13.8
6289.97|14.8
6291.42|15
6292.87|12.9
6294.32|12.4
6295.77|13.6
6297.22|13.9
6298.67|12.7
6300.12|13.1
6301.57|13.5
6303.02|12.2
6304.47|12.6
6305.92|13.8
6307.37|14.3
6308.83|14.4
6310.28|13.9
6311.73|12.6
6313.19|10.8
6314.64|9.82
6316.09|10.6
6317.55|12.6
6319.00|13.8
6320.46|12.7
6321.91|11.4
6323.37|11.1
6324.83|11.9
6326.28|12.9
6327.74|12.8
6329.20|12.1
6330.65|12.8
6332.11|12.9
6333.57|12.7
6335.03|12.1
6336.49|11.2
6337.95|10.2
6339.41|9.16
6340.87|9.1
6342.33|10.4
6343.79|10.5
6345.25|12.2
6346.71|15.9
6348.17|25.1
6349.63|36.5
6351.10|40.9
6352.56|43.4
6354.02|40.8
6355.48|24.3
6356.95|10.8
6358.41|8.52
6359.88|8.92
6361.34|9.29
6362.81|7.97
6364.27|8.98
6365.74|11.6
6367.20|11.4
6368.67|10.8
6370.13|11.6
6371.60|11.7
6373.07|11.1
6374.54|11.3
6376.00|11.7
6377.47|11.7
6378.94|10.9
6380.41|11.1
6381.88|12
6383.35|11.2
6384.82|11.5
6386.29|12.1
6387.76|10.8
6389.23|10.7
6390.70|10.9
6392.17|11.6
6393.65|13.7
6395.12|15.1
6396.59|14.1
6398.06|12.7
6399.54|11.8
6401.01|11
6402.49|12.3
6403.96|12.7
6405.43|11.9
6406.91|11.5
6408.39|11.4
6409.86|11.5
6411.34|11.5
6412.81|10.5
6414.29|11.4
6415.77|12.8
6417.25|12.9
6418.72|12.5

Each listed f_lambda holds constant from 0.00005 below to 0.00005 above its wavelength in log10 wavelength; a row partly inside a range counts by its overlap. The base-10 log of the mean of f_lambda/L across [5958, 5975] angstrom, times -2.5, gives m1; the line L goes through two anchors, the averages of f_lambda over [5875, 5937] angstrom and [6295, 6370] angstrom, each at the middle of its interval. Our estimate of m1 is 0.19 mag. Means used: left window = 13.9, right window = 14.5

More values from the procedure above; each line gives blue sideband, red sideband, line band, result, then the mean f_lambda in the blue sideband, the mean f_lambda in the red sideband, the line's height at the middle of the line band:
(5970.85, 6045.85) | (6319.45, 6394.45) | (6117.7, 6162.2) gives 0.010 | 13.1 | 14.1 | 13.5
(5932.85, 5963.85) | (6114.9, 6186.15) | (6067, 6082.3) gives -0.027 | 13.7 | 13.2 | 13.4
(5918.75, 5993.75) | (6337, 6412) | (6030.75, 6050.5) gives -0.023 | 13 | 14.1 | 13.2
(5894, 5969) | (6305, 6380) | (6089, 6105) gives 0.014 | 13.6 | 14.3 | 13.9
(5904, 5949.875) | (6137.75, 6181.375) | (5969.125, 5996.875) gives 0.139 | 14.1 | 13.1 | 13.8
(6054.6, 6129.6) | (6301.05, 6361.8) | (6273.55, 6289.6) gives 0.152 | 13.8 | 15.2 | 14.9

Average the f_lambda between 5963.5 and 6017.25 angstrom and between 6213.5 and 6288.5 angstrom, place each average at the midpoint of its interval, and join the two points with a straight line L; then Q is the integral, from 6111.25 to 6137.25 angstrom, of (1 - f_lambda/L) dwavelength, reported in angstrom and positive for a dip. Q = -1.9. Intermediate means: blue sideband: 12.7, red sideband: 12.4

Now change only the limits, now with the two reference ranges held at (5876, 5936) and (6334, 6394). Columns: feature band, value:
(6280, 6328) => 5.1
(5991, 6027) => 1.5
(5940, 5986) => 3.6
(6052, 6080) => 0.7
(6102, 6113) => 1.1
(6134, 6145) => 0.8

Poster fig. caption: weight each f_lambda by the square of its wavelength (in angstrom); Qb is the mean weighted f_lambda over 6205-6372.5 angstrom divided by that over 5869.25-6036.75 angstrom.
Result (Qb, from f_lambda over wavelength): 1.12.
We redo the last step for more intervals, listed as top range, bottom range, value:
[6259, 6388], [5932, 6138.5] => 1.12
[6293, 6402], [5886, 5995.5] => 1.18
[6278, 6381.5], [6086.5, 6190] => 1.12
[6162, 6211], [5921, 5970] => 1.07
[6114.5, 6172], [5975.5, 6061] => 1.04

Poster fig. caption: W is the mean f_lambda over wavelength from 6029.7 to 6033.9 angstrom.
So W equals 13.9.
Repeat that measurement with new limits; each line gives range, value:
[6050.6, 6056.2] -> 12.9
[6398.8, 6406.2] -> 11.9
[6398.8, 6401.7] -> 11.4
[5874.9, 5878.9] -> 14.5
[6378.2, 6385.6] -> 11.3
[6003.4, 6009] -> 13.7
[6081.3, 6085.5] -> 14.2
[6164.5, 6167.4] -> 13.4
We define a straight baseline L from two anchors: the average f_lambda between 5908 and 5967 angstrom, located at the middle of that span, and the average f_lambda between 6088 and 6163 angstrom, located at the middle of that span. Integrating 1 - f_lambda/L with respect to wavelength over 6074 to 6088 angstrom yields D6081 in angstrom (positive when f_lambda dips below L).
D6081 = -0.5 angstrom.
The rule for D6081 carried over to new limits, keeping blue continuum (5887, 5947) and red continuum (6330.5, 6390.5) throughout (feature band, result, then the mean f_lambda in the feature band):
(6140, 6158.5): 1.7 angstrom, 12.9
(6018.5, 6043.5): 1.1 angstrom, 13.5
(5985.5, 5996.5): 1.5 angstrom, 12.1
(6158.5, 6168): 0.4 angstrom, 13.7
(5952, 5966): 1.2 angstrom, 12.9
